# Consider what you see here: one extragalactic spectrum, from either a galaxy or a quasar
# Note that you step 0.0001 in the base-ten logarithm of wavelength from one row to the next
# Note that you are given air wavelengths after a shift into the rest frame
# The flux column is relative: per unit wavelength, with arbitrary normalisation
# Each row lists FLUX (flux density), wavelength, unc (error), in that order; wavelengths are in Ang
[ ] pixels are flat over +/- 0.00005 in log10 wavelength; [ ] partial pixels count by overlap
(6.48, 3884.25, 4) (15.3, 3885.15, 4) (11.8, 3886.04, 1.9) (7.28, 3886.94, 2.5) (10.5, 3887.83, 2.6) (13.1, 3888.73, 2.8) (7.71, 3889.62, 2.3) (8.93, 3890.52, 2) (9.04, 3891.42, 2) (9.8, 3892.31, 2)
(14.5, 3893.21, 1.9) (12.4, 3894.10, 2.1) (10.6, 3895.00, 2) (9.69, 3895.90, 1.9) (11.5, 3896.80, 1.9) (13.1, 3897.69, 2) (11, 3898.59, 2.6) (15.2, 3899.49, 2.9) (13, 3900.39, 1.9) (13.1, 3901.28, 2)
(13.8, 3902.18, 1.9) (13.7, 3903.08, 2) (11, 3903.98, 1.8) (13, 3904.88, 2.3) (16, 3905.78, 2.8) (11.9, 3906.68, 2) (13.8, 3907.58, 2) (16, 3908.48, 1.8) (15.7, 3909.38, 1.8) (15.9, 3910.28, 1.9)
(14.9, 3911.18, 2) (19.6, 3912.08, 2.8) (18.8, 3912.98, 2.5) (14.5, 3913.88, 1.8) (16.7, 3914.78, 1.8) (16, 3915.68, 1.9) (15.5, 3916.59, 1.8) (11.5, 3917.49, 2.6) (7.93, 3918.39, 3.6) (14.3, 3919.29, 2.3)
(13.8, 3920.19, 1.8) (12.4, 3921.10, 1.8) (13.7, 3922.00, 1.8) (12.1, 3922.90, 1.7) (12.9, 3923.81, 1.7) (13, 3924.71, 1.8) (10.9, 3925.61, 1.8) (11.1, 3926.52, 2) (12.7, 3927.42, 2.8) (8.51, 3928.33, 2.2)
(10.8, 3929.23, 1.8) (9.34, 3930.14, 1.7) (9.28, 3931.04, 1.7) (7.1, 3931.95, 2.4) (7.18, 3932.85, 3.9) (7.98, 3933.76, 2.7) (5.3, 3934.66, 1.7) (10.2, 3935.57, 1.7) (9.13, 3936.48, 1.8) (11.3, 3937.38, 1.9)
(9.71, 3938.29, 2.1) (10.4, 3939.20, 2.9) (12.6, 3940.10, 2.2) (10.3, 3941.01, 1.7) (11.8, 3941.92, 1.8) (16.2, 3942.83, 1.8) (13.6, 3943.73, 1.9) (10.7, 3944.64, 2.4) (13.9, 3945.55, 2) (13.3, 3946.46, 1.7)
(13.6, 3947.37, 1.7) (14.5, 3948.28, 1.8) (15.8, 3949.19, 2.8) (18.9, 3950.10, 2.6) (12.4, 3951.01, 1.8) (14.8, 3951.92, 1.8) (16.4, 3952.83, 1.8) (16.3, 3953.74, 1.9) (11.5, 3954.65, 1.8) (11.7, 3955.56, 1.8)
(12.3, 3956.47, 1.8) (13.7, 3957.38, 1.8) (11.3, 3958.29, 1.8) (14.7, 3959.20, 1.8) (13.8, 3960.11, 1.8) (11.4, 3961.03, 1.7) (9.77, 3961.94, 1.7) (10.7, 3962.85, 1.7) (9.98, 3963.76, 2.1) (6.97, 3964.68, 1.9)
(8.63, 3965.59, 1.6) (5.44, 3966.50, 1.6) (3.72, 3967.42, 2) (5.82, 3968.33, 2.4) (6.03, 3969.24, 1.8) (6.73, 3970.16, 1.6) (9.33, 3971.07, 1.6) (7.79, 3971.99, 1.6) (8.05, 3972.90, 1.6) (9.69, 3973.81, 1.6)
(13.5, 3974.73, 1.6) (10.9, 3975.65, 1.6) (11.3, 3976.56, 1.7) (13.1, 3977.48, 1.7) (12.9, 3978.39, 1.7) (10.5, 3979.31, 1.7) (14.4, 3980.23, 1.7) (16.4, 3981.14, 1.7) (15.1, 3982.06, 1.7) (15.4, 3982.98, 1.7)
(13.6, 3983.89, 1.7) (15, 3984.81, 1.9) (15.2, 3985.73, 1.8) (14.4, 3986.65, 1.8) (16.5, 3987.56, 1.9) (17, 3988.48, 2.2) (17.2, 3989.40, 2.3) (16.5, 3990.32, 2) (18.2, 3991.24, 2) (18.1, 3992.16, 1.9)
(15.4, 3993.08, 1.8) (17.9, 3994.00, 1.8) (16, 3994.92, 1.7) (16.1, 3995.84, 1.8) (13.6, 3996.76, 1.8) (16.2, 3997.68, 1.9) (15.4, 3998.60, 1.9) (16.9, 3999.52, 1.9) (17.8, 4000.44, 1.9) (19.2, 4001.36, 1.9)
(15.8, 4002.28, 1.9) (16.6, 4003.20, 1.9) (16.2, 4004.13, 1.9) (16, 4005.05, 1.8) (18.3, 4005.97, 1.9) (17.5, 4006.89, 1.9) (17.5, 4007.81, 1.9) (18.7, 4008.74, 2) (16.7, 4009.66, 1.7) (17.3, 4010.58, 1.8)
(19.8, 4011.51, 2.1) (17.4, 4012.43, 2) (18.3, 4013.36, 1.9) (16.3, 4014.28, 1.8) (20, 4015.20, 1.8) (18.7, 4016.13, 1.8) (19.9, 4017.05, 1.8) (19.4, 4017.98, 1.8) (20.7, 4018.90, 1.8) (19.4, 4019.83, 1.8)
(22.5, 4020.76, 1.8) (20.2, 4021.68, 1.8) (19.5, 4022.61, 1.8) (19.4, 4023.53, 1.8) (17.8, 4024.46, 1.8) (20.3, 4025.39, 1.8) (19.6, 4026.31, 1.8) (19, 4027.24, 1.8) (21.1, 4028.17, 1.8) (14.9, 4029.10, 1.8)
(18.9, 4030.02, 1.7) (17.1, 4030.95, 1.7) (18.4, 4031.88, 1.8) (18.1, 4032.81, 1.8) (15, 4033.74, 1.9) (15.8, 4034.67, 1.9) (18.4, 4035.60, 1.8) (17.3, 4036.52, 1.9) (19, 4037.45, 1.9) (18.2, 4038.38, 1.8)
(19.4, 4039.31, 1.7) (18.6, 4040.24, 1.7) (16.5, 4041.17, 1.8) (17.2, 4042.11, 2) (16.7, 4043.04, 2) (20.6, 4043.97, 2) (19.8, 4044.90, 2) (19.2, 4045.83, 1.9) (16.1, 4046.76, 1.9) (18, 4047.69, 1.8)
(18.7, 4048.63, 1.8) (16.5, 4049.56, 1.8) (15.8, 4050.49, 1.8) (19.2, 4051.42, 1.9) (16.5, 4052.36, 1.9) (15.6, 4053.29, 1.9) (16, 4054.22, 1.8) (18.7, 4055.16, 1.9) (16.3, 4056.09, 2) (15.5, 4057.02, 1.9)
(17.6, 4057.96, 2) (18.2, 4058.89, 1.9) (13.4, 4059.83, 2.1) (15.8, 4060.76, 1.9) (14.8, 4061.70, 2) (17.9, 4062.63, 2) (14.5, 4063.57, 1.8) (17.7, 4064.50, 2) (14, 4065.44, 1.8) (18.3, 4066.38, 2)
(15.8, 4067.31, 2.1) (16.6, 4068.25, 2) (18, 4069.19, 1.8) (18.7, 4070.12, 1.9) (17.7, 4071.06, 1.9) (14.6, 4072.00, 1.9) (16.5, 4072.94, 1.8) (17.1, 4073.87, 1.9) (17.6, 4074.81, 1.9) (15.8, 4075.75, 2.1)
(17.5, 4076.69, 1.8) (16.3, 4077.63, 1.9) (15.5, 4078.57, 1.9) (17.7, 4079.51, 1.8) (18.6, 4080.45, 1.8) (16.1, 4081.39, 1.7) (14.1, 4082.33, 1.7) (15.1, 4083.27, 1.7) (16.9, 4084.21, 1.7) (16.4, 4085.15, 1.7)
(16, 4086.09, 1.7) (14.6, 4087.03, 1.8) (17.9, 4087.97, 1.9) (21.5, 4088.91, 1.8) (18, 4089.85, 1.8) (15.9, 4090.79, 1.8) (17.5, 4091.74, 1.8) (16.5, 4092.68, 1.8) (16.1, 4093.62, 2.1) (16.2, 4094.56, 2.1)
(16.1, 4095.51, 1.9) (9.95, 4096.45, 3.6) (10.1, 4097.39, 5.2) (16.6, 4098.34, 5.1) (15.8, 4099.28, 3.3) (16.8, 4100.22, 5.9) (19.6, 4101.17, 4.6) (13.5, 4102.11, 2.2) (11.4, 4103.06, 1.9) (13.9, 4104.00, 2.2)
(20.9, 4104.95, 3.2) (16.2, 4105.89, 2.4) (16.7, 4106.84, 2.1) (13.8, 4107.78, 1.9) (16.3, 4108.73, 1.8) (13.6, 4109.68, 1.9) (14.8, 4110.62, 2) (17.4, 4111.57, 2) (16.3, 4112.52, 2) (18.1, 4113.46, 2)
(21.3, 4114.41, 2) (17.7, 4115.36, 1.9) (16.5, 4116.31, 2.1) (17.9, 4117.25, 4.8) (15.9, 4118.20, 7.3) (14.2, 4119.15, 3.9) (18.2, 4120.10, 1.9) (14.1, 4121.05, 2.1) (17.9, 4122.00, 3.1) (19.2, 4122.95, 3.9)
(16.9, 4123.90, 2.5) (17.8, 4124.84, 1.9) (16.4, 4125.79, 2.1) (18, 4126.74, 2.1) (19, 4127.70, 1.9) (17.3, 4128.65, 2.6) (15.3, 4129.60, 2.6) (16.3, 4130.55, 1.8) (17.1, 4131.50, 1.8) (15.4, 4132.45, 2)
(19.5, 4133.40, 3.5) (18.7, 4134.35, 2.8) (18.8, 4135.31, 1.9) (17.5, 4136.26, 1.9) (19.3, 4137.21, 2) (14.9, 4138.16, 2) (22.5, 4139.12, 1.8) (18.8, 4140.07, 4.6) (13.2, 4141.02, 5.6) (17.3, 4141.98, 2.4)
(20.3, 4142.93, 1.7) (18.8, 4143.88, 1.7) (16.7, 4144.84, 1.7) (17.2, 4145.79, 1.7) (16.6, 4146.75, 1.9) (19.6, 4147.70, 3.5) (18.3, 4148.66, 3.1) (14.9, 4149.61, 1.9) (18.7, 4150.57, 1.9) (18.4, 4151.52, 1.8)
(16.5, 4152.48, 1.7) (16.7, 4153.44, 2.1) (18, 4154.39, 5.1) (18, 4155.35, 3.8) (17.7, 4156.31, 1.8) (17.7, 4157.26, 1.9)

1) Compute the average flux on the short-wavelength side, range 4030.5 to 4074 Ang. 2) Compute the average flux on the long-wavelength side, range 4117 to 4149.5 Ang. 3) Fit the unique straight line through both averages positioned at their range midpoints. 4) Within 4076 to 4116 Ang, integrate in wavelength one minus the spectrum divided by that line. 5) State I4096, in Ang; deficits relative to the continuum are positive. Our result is 2.5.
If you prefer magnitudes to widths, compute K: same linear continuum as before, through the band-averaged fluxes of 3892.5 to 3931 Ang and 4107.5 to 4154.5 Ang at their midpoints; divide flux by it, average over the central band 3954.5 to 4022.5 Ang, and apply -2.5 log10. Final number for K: 0.01 mag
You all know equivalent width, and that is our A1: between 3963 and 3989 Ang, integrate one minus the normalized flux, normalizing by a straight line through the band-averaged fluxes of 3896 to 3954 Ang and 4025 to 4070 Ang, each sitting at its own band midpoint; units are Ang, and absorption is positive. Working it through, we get 6.3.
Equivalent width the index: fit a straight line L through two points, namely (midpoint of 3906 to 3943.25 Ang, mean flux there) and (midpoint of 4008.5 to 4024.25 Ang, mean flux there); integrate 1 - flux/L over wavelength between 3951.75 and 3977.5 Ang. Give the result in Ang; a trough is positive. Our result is 8.0 Ang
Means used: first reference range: 12.3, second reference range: 19.1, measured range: 10.4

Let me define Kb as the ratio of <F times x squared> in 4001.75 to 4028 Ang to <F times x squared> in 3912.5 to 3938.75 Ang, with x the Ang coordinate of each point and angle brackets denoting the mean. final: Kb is 1.7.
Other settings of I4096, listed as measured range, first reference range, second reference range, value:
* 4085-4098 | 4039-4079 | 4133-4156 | 1.1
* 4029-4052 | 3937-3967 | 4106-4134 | -4.8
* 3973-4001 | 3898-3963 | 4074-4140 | -1.8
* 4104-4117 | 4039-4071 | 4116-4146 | 0.4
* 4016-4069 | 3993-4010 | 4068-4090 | -3.1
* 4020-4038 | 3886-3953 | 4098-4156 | -4.5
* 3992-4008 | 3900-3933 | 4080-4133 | -2.3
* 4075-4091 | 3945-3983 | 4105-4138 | -1.0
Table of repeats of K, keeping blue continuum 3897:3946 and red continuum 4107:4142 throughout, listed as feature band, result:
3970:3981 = 0.243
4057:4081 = -0.052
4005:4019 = -0.249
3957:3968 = 0.324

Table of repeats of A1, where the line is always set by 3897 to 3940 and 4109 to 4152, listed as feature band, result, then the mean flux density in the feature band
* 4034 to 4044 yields -1.7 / 17.8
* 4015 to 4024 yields -3.1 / 20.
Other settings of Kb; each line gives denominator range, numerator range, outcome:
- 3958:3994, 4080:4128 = 1.44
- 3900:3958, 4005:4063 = 1.48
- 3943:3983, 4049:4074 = 1.48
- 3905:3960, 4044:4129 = 1.40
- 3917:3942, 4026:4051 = 1.78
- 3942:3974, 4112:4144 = 1.67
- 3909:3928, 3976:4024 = 1.26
